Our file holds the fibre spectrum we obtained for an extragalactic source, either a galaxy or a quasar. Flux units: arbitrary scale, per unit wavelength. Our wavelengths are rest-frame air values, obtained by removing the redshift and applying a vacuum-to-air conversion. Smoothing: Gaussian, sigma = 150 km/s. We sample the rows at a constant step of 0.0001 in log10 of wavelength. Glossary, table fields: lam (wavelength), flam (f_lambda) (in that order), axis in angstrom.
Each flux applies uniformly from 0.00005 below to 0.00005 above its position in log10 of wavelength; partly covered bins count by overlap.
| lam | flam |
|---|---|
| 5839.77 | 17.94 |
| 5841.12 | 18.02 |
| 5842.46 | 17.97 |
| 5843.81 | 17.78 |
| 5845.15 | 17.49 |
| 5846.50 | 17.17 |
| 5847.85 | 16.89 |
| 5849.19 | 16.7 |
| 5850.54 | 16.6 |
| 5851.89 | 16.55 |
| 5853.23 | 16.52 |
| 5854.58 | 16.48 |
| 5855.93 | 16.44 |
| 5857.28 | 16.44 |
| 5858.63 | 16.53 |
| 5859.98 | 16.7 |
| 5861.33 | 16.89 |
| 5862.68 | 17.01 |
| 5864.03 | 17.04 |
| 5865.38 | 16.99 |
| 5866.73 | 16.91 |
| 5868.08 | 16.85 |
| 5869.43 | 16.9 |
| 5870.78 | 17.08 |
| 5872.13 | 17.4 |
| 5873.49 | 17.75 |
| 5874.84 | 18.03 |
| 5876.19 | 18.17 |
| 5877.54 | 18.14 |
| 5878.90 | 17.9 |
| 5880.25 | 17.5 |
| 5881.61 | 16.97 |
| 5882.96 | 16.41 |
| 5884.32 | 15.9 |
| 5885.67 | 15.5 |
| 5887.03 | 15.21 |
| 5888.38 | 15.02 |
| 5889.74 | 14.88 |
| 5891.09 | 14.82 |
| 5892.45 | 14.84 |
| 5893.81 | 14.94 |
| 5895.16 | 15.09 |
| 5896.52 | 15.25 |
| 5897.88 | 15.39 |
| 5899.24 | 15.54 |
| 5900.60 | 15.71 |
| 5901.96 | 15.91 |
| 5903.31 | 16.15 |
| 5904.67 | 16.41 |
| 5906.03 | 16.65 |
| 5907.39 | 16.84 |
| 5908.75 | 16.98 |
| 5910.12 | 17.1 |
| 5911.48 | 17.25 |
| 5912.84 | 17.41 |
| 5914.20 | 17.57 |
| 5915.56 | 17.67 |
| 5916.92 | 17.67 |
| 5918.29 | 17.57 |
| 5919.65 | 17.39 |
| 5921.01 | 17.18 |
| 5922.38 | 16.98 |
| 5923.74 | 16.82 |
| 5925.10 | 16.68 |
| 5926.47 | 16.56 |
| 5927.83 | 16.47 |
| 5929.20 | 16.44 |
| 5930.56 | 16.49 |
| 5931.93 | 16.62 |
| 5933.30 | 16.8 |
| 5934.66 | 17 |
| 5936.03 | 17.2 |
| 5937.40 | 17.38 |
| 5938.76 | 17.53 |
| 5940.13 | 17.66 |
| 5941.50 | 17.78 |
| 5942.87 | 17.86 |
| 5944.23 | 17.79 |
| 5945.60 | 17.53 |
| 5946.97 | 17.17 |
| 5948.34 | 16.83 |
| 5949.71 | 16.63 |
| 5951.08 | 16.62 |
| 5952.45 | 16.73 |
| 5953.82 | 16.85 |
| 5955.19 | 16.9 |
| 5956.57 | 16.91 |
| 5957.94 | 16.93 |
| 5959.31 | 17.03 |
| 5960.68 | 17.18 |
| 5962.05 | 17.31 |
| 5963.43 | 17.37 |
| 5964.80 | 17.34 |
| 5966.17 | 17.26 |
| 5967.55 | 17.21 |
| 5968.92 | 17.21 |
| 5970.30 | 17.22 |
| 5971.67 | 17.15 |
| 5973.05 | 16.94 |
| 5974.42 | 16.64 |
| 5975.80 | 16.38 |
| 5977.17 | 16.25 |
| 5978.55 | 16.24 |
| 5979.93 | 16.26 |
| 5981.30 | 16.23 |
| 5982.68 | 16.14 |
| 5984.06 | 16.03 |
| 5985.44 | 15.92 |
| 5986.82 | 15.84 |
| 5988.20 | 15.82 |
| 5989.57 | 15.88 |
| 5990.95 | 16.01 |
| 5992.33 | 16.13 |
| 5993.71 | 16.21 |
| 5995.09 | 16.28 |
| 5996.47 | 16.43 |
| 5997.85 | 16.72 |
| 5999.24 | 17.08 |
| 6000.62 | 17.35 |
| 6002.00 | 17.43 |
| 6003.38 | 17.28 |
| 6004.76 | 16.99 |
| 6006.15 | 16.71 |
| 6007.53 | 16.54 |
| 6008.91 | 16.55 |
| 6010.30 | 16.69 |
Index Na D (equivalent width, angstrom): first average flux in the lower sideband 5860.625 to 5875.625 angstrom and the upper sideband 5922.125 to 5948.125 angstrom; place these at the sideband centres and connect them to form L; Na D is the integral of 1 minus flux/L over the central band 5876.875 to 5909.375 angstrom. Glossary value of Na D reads 2.2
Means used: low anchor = 17.2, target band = 16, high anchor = 17.1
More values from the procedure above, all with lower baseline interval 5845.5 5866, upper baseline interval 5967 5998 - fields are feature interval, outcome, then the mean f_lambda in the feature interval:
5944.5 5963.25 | -0.6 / 17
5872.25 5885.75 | -0.5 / 17.3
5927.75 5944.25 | -0.6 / 17.2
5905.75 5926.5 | -0.8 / 17.2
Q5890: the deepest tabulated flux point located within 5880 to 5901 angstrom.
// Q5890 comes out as 14.82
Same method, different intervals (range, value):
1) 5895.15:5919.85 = 15.09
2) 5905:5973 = 16.44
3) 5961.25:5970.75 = 17.21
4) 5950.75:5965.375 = 16.62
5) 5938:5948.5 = 16.83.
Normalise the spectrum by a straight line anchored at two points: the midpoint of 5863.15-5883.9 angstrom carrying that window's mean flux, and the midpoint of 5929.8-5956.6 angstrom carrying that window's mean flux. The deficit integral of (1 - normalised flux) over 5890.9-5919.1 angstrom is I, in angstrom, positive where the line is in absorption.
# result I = 1.4 angstrom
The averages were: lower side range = 17.3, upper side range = 17.1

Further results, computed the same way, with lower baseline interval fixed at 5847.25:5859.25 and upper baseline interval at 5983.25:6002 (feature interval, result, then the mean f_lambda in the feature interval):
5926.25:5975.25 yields -2.0 angstrom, 17.1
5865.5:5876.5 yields -0.5 angstrom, 17.3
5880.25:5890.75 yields 0.5 angstrom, 15.8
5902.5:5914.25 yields -0.3 angstrom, 16.9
